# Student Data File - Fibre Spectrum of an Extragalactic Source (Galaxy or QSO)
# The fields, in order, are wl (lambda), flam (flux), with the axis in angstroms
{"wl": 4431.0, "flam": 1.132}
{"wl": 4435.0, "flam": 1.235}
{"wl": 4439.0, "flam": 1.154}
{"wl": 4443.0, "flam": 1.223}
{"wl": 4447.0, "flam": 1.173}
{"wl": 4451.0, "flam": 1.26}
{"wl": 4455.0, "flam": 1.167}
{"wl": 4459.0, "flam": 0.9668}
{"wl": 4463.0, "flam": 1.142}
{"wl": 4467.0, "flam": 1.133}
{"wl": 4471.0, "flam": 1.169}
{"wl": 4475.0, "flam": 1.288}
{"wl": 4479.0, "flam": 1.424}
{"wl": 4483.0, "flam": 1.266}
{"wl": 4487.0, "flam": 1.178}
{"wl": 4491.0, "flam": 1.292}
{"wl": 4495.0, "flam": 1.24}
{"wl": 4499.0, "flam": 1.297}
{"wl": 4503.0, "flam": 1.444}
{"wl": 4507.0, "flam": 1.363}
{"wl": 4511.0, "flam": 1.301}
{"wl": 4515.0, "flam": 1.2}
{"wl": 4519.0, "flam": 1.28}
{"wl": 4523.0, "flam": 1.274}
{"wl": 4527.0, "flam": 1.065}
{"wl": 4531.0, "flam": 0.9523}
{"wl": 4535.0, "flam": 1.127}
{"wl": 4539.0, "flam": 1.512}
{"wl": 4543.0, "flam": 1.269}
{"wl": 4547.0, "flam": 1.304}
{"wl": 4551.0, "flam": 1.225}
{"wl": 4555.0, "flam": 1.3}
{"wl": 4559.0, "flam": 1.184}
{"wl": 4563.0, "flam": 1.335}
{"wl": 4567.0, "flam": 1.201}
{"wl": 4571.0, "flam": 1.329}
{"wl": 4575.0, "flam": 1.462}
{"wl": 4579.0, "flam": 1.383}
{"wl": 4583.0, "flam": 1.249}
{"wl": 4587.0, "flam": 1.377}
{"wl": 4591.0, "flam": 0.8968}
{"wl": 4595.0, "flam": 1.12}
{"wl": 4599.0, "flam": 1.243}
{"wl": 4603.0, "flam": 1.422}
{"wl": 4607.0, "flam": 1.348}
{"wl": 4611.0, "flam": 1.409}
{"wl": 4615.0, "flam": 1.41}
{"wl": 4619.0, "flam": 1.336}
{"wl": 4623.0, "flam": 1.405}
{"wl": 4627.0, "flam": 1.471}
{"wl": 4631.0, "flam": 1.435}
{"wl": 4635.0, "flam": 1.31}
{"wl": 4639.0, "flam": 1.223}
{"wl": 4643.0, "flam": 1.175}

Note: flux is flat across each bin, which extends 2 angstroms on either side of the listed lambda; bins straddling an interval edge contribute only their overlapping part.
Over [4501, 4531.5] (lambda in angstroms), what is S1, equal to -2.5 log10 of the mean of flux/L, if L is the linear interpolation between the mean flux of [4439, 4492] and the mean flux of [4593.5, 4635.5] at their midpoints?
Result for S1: 0.01 mag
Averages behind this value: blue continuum 1.2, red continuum 1.36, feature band 1.25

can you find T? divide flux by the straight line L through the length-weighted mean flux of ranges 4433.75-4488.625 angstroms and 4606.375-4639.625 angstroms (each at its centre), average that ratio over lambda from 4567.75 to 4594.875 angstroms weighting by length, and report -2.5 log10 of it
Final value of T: 0.05 mag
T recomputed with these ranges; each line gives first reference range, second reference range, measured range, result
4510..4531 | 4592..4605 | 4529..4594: -0.035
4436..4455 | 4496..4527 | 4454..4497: 0.031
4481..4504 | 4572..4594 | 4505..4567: 0.026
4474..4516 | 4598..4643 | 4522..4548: 0.096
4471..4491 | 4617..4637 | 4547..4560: 0.070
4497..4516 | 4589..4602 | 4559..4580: -0.131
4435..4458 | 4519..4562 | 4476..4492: -0.075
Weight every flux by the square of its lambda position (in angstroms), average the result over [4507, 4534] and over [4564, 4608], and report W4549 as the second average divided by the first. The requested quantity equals 1.10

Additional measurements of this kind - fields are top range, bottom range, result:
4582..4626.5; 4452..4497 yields 1.14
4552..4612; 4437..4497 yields 1.12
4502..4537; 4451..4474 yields 1.10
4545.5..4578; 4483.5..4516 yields 1.03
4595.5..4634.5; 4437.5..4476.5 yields 1.26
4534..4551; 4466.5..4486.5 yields 1.07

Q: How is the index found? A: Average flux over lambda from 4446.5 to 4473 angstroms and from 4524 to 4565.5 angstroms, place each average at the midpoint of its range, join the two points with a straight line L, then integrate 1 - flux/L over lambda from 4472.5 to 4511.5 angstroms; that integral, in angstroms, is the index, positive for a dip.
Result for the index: -4.40 angstroms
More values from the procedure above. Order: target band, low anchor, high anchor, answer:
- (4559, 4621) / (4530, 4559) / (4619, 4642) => 0.4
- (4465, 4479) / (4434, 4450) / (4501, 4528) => 0.1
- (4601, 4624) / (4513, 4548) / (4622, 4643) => -1.1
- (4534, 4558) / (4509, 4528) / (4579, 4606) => -1.1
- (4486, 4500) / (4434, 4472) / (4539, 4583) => -0.5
